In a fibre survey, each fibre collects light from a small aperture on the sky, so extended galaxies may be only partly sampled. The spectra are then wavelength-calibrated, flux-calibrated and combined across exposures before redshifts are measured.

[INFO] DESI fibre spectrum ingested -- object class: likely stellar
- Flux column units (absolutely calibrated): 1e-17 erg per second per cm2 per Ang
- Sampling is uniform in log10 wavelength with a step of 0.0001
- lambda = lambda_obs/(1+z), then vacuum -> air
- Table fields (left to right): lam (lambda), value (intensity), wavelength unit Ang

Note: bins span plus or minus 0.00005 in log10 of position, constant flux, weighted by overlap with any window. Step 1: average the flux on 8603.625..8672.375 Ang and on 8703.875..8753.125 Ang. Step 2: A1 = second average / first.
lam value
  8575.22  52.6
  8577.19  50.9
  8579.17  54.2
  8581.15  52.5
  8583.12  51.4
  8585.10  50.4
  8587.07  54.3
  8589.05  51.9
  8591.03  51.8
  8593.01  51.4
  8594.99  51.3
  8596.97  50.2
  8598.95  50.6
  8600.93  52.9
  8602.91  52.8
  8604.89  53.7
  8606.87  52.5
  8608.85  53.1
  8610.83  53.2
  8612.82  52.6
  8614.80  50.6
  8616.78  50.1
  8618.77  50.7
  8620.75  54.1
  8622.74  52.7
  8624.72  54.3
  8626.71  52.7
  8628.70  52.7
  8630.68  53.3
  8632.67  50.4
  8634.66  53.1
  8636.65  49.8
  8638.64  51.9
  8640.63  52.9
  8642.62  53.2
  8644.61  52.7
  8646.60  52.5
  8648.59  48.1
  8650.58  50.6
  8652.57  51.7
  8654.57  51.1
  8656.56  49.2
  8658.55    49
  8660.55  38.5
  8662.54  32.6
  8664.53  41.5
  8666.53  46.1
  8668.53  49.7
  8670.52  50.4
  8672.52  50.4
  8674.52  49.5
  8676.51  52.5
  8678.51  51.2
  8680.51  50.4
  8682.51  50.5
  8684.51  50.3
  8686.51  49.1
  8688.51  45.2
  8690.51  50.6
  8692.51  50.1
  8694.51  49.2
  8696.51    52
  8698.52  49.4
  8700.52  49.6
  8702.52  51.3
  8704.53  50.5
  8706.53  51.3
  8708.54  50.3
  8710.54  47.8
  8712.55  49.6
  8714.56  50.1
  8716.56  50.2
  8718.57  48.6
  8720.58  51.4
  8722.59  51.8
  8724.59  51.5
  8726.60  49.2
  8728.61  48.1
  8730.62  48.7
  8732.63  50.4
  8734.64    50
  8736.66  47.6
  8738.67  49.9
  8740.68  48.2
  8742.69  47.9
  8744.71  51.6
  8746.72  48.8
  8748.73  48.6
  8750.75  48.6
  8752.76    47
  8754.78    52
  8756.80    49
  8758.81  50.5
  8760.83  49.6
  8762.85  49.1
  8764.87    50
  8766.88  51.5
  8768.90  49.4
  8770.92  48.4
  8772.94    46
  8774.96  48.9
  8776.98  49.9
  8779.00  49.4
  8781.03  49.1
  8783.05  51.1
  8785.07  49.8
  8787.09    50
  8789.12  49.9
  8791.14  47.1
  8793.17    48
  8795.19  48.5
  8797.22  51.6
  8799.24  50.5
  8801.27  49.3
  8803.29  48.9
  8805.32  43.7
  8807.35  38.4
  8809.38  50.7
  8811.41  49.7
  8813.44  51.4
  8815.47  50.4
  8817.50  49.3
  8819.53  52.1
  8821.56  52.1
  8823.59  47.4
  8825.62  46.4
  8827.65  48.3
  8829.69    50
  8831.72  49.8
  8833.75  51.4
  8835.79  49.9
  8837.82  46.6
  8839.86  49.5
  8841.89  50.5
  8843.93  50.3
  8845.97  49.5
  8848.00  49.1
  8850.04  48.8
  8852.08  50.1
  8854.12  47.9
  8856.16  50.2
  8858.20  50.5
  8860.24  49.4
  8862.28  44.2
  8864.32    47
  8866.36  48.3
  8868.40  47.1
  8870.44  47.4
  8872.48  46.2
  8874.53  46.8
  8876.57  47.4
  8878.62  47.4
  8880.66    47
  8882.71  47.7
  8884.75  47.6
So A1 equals 1.0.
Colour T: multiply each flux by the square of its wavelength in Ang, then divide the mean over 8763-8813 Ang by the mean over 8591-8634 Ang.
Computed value 0.97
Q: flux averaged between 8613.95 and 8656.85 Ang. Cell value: 51.8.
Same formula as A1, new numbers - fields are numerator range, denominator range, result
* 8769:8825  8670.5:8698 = 0.98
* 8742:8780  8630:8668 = 1.01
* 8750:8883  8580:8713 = 0.97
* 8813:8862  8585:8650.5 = 0.95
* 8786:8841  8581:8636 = 0.94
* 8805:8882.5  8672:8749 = 0.97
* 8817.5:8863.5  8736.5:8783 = 1.00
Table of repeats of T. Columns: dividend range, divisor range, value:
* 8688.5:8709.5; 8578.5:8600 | 0.99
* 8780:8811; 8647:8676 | 1.06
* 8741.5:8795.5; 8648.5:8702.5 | 1.04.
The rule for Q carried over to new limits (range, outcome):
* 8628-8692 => 49.4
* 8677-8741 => 49.9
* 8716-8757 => 49.5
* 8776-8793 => 49.4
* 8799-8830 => 48.6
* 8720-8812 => 49.1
